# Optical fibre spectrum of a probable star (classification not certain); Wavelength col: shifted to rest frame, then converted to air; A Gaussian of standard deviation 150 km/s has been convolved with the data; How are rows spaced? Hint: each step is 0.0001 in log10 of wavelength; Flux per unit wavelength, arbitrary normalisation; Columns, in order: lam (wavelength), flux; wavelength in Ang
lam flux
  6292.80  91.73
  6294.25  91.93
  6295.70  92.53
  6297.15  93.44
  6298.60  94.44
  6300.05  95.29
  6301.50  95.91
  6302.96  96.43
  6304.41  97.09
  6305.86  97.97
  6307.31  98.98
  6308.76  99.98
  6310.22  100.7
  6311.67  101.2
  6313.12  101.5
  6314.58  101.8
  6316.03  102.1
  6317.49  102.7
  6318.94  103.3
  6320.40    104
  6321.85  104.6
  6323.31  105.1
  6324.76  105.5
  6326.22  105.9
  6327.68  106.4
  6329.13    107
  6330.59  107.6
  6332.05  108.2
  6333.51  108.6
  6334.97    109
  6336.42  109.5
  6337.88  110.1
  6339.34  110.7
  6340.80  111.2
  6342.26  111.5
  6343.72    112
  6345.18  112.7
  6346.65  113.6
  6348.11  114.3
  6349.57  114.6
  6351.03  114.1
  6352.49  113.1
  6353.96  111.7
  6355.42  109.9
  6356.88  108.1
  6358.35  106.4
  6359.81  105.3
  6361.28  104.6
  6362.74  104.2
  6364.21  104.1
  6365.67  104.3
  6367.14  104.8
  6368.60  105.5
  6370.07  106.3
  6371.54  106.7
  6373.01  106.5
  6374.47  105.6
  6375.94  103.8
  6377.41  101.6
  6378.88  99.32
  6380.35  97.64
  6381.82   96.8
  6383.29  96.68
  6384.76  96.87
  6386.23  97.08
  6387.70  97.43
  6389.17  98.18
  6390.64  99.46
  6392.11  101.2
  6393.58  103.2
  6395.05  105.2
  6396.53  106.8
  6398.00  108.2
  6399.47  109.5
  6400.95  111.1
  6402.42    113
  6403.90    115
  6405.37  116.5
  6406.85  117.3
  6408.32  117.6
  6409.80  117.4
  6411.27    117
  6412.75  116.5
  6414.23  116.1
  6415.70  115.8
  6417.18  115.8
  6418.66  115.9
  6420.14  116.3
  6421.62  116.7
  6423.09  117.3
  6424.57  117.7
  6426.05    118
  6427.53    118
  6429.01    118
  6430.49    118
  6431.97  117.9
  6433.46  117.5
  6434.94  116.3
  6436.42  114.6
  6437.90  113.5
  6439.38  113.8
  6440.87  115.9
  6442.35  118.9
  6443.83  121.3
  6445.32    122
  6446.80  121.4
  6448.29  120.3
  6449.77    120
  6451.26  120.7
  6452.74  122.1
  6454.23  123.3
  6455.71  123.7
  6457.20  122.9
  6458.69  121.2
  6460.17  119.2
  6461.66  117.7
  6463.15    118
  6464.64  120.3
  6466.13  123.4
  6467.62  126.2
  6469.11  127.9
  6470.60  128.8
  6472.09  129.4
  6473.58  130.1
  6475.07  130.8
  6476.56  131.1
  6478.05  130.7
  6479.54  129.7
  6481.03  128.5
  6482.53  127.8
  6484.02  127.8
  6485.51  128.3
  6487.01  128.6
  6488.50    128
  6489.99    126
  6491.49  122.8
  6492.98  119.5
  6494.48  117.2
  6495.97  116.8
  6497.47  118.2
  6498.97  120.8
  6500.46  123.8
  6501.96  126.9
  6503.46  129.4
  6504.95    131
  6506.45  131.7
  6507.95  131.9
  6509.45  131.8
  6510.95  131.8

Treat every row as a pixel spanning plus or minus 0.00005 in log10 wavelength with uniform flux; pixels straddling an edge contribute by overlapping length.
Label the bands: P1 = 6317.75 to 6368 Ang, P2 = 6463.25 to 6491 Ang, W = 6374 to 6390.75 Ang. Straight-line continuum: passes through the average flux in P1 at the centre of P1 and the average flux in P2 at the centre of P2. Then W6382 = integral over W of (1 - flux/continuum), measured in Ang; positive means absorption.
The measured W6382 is 2.2 Ang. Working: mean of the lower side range 108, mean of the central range 99.1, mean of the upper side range 128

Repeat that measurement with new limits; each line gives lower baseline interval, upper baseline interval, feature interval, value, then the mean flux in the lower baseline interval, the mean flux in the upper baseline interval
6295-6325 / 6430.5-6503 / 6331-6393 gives 0.64 Ang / 99.7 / 123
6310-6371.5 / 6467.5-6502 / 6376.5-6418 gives 2.71 Ang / 107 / 126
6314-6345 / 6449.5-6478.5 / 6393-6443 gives 1.51 Ang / 107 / 124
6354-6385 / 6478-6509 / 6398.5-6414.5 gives -0.67 Ang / 104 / 126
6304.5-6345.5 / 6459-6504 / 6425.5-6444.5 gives 0.35 Ang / 106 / 125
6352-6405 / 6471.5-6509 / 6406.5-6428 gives -0.88 Ang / 105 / 127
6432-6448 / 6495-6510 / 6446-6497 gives -1.07 Ang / 118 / 126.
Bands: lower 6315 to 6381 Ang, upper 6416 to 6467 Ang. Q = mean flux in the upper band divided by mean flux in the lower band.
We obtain 1.1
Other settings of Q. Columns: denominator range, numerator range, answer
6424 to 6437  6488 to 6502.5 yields 1.04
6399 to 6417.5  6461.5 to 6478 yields 1.09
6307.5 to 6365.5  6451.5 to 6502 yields 1.16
